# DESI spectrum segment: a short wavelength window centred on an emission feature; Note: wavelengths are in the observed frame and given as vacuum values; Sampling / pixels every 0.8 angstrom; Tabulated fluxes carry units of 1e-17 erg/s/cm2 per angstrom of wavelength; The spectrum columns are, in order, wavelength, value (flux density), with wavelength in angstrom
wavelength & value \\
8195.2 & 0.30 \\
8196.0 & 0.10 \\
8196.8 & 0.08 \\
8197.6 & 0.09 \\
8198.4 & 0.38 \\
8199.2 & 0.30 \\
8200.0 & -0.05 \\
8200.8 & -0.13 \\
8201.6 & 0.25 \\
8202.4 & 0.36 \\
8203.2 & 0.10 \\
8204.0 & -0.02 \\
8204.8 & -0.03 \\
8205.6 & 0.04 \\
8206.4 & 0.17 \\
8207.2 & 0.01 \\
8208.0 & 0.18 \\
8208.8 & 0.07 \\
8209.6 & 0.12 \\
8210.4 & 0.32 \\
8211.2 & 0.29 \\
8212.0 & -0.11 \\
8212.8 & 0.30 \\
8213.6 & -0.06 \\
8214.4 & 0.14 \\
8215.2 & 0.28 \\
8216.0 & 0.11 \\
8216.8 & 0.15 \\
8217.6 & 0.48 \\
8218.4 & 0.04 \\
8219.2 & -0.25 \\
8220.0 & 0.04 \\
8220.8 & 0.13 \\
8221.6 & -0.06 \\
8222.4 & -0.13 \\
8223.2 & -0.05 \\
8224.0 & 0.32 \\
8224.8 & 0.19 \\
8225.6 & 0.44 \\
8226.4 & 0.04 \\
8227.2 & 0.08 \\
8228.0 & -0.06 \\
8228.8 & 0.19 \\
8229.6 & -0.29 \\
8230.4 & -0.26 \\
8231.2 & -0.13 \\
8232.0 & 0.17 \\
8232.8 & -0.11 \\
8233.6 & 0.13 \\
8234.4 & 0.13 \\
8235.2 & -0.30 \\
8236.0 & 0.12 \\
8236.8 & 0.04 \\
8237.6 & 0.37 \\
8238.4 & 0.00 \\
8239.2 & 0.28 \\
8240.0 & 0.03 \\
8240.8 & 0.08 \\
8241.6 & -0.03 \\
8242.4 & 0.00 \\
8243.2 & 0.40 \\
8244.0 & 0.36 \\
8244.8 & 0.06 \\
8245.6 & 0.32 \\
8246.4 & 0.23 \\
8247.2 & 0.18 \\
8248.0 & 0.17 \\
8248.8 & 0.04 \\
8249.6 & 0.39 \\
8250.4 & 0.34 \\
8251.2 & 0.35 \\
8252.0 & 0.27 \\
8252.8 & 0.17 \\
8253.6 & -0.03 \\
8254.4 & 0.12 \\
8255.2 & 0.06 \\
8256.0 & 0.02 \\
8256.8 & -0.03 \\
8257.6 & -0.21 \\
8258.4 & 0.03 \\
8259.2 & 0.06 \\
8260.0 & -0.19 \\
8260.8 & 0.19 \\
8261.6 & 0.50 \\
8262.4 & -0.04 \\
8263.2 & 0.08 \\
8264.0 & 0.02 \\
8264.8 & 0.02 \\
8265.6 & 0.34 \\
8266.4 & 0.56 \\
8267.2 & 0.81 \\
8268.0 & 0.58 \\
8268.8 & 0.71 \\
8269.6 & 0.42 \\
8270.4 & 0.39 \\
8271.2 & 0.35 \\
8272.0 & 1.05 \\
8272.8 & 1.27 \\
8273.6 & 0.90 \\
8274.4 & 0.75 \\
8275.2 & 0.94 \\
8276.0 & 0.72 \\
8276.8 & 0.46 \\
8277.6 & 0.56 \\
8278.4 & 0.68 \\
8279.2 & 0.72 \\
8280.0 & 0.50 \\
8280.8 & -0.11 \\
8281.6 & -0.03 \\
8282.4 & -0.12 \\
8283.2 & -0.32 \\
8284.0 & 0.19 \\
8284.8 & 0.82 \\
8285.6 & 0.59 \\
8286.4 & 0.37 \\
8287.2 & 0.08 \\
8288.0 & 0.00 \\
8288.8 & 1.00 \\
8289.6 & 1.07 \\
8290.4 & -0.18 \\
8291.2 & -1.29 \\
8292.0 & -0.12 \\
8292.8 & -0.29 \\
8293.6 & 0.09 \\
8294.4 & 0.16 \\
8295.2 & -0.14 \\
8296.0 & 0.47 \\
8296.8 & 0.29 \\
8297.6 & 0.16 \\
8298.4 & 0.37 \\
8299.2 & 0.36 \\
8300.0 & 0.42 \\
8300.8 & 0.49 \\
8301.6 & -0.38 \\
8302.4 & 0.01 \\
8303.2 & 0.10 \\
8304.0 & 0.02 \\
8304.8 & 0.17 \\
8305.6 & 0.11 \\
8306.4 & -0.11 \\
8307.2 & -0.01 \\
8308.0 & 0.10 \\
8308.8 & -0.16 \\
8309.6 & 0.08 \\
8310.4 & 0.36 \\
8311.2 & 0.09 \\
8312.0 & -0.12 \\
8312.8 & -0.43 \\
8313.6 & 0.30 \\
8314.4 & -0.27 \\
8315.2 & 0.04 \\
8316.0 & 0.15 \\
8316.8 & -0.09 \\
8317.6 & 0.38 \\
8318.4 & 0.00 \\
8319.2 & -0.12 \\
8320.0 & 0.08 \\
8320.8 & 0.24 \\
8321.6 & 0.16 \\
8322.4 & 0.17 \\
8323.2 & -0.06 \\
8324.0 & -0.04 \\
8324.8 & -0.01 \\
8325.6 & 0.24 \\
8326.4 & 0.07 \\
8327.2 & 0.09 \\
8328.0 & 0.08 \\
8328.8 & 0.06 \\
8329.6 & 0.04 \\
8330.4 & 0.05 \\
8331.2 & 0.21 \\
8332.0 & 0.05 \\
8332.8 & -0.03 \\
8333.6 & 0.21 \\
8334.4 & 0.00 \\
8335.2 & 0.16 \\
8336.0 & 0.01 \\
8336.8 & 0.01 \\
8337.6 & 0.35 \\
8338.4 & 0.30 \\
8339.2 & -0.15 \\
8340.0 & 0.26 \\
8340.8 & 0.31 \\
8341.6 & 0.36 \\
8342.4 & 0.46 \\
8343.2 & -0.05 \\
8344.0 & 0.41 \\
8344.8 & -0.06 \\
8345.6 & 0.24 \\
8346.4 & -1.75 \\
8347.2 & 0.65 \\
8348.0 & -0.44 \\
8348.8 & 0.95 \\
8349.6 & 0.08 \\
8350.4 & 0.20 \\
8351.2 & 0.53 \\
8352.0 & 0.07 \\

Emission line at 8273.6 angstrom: [O II] 3727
